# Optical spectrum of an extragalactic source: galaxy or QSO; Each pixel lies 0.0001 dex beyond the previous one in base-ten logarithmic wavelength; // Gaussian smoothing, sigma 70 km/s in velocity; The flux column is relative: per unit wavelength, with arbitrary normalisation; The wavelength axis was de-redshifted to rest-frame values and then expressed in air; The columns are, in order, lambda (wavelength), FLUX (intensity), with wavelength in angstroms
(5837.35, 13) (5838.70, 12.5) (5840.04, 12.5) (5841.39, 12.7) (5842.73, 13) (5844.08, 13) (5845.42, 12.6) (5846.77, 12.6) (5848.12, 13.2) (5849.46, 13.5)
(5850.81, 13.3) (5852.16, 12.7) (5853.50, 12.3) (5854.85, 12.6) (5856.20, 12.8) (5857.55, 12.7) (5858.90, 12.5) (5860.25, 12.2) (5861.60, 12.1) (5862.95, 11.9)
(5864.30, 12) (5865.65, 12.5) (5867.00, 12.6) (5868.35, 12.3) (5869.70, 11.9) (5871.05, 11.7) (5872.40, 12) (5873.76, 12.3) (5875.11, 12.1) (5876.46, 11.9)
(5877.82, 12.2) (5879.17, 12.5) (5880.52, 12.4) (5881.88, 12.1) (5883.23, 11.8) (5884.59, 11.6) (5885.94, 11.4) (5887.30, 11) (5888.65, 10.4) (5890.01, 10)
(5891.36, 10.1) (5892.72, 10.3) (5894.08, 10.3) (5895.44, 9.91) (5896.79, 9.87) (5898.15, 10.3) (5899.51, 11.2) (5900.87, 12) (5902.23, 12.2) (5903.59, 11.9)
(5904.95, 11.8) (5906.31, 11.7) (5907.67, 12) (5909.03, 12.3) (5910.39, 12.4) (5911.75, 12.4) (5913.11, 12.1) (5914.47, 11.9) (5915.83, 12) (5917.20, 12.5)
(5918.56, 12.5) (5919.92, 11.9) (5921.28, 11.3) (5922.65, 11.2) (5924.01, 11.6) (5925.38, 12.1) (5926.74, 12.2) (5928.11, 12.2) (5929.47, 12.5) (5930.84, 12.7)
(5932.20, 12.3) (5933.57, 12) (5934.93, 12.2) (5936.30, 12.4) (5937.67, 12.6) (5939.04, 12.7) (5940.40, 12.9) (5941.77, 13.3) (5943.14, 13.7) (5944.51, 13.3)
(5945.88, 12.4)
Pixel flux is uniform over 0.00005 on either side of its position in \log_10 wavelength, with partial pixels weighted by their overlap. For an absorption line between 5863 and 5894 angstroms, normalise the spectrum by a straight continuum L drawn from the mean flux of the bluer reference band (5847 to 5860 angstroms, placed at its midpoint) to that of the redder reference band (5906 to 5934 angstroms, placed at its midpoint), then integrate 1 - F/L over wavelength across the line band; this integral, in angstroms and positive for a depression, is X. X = 2.2 angstroms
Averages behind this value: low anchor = 12.8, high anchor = 12.1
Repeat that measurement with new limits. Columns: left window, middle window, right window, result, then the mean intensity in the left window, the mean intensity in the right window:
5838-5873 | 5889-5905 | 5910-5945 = 2.1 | 12.5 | 12.3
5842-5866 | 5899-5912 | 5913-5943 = 0.4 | 12.6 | 12.3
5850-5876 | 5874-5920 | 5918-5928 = 1.9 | 12.3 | 11.8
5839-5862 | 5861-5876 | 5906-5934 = 0.5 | 12.7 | 12.1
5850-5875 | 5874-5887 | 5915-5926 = 0.2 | 12.4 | 11.9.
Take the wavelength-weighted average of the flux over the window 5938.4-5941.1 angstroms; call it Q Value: 12.8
